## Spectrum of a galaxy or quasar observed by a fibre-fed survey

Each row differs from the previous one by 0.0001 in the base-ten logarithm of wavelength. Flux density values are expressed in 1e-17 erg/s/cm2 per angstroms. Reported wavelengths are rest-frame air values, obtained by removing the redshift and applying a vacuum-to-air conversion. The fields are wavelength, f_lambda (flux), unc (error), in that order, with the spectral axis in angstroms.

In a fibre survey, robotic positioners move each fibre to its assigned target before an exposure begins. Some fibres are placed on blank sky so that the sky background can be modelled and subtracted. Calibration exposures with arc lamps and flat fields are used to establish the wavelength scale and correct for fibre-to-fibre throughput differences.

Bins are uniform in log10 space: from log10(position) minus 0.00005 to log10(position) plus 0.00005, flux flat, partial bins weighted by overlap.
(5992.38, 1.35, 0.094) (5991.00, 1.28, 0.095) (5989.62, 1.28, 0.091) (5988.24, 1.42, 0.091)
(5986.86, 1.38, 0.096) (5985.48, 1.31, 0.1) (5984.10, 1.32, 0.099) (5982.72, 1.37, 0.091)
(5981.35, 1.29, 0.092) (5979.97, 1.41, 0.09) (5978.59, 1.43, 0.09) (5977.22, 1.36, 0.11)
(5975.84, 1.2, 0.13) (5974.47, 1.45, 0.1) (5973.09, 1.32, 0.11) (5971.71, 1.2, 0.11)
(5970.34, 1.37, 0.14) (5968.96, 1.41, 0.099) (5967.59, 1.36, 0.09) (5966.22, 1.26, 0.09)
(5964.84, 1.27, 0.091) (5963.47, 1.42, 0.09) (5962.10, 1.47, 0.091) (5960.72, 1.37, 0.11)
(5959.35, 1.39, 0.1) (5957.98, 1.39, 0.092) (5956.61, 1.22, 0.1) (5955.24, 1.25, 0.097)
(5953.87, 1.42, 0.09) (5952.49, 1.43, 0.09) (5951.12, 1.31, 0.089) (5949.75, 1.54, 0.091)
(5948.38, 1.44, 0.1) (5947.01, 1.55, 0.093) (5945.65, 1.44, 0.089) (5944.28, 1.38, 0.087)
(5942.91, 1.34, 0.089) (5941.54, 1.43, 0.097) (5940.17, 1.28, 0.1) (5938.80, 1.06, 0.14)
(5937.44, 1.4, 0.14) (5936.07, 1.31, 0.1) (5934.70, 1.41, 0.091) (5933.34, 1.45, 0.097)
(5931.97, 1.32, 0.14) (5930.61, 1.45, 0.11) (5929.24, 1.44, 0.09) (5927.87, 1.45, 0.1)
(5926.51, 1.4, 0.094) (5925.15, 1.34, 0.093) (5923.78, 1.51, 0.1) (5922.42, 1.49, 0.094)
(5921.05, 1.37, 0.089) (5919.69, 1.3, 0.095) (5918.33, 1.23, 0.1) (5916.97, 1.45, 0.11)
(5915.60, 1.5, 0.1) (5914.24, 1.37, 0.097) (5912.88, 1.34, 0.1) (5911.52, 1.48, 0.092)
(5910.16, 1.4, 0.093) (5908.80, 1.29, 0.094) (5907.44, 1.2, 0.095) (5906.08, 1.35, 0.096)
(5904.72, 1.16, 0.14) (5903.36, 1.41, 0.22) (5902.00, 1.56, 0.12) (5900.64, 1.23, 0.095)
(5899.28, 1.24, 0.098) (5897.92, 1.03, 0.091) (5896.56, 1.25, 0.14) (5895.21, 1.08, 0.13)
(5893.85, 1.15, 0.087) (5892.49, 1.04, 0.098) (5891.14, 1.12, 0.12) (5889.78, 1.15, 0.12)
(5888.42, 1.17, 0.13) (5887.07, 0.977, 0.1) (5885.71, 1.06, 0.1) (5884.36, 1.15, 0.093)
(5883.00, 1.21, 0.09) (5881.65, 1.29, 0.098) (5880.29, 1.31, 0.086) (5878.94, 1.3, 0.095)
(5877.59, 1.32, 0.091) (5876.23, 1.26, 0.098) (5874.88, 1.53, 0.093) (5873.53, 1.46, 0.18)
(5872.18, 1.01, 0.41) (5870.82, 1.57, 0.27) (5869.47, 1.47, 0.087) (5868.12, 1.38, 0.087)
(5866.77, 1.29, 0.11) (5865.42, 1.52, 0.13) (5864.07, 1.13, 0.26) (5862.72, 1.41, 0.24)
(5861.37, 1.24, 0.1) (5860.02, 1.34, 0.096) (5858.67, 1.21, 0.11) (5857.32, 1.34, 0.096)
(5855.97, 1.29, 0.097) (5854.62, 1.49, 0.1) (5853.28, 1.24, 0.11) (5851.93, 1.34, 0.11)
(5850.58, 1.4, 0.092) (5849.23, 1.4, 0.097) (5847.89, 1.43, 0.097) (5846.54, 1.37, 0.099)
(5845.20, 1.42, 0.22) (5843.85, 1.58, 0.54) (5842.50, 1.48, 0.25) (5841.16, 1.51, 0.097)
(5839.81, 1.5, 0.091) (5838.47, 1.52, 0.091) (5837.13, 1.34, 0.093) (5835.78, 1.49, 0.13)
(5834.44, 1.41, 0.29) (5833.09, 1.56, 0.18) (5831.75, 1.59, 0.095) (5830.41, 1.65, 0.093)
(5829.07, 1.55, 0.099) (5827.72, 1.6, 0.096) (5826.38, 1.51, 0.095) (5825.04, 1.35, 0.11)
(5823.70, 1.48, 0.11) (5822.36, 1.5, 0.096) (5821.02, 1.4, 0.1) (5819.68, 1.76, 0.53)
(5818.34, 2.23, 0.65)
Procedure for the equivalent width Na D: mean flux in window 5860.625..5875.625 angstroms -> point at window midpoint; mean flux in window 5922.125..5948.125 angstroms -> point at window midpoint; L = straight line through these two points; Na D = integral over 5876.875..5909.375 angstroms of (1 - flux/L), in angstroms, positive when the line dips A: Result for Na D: 3.9 angstroms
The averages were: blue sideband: 1.36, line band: 1.21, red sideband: 1.39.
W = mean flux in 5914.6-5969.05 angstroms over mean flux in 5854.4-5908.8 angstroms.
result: 1.09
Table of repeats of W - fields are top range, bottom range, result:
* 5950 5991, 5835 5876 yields 0.97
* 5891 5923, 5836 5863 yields 0.93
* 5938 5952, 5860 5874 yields 1.02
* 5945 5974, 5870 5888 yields 1.09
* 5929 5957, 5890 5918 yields 1.07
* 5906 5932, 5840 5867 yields 1.01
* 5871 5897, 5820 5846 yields 0.81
